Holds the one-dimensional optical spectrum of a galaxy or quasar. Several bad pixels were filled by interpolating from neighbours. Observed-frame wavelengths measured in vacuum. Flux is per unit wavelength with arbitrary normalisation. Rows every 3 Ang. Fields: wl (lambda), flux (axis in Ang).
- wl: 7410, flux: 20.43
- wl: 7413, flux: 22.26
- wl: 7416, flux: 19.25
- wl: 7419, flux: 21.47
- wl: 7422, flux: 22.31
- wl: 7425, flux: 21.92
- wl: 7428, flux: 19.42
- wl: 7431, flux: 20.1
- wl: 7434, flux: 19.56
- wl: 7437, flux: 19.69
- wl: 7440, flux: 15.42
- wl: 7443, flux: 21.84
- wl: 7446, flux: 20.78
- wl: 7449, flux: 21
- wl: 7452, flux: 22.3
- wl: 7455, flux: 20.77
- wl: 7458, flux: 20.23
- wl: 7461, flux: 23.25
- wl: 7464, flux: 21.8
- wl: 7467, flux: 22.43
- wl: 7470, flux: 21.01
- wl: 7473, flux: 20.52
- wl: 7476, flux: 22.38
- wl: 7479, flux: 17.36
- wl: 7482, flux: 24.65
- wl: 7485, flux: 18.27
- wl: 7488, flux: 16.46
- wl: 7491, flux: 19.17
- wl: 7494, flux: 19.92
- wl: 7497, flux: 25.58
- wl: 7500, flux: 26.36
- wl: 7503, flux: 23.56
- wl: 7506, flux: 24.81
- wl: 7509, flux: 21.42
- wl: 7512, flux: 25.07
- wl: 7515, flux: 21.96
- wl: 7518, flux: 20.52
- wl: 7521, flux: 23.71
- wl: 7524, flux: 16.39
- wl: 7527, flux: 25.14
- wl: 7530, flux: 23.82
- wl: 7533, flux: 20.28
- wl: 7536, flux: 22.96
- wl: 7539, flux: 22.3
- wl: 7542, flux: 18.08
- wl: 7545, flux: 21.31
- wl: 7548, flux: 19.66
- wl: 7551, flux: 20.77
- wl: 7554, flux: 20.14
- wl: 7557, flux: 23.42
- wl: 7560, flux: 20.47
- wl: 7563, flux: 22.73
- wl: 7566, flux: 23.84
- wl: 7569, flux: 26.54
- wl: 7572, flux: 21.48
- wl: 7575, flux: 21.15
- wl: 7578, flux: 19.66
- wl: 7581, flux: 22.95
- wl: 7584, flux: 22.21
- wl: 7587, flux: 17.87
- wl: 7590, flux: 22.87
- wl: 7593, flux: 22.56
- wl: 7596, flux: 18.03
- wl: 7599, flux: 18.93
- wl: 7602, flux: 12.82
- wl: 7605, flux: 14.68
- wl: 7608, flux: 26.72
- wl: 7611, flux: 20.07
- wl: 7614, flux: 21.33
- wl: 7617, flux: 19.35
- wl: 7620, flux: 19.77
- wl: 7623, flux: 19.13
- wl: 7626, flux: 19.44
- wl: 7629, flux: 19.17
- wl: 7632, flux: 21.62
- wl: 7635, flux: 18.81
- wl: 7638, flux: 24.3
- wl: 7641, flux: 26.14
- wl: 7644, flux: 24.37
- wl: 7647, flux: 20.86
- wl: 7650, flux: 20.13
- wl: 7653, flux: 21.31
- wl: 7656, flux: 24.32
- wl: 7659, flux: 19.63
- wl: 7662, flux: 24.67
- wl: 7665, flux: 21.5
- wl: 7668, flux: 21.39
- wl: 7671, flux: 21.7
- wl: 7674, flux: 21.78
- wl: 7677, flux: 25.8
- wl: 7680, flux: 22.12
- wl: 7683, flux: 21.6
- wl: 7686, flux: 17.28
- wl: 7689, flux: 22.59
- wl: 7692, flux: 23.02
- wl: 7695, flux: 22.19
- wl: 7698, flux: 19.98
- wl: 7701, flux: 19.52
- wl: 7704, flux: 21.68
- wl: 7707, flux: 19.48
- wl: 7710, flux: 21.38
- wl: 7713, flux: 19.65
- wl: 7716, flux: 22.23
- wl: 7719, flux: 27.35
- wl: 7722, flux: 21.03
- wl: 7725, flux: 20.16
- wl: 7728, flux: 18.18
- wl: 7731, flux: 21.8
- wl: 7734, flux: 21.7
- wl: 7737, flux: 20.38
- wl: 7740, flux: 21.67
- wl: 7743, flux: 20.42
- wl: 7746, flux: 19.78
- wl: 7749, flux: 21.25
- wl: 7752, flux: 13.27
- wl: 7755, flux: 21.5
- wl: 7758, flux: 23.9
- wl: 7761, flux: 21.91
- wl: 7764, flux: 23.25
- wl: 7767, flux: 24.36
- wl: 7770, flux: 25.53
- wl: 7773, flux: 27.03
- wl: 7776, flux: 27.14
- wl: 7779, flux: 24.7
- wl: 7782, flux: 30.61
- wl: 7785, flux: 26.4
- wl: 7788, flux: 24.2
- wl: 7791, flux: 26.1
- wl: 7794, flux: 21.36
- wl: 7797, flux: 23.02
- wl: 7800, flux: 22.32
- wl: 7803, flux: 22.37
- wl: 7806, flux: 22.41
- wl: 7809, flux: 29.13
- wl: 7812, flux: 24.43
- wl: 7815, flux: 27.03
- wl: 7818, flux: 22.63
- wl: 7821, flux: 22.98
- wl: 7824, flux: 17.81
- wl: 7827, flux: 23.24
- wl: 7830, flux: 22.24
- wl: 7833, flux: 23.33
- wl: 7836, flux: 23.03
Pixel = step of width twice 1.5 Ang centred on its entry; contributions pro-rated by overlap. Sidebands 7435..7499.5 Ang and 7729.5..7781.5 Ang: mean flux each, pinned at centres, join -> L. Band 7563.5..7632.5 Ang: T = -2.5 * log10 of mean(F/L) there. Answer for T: 0.05 mag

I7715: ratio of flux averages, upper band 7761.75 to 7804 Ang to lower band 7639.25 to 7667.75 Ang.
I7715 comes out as 1.10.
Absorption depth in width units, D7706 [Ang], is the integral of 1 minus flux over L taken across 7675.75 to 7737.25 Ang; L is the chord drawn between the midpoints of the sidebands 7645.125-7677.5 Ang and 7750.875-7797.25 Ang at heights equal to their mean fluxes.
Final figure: 3.9 Ang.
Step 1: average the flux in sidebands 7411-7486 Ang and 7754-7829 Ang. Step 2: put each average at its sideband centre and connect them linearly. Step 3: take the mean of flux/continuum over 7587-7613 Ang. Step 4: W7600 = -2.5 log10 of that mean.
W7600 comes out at 0.145 mag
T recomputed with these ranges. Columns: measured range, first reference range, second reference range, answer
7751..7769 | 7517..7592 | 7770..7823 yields 0.13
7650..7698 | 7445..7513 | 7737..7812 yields 0.04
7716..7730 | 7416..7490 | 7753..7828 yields 0.08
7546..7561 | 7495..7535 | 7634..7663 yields 0.09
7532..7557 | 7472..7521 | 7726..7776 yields 0.05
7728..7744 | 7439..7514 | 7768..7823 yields 0.16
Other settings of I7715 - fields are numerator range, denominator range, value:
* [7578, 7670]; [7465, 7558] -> 0.97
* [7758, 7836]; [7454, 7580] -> 1.11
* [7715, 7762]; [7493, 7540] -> 0.92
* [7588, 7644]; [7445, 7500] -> 0.97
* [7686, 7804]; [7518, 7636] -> 1.07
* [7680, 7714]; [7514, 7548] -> 0.97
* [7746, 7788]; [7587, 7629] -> 1.21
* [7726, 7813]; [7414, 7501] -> 1.11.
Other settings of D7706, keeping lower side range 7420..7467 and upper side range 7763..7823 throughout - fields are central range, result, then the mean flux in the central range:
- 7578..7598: 1.3 Ang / 20.9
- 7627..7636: 1.2 Ang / 19.9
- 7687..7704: 1.7 Ang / 21.4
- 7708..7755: 6.6 Ang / 20.7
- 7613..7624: 1.4 Ang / 19.9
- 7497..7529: -2.2 Ang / 23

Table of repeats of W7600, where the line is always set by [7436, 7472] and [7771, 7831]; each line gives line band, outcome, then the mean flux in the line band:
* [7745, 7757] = 0.241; 19.1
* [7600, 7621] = 0.169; 19.2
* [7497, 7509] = -0.150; 24.6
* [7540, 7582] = 0.020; 21.6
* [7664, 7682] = 0.034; 22.4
